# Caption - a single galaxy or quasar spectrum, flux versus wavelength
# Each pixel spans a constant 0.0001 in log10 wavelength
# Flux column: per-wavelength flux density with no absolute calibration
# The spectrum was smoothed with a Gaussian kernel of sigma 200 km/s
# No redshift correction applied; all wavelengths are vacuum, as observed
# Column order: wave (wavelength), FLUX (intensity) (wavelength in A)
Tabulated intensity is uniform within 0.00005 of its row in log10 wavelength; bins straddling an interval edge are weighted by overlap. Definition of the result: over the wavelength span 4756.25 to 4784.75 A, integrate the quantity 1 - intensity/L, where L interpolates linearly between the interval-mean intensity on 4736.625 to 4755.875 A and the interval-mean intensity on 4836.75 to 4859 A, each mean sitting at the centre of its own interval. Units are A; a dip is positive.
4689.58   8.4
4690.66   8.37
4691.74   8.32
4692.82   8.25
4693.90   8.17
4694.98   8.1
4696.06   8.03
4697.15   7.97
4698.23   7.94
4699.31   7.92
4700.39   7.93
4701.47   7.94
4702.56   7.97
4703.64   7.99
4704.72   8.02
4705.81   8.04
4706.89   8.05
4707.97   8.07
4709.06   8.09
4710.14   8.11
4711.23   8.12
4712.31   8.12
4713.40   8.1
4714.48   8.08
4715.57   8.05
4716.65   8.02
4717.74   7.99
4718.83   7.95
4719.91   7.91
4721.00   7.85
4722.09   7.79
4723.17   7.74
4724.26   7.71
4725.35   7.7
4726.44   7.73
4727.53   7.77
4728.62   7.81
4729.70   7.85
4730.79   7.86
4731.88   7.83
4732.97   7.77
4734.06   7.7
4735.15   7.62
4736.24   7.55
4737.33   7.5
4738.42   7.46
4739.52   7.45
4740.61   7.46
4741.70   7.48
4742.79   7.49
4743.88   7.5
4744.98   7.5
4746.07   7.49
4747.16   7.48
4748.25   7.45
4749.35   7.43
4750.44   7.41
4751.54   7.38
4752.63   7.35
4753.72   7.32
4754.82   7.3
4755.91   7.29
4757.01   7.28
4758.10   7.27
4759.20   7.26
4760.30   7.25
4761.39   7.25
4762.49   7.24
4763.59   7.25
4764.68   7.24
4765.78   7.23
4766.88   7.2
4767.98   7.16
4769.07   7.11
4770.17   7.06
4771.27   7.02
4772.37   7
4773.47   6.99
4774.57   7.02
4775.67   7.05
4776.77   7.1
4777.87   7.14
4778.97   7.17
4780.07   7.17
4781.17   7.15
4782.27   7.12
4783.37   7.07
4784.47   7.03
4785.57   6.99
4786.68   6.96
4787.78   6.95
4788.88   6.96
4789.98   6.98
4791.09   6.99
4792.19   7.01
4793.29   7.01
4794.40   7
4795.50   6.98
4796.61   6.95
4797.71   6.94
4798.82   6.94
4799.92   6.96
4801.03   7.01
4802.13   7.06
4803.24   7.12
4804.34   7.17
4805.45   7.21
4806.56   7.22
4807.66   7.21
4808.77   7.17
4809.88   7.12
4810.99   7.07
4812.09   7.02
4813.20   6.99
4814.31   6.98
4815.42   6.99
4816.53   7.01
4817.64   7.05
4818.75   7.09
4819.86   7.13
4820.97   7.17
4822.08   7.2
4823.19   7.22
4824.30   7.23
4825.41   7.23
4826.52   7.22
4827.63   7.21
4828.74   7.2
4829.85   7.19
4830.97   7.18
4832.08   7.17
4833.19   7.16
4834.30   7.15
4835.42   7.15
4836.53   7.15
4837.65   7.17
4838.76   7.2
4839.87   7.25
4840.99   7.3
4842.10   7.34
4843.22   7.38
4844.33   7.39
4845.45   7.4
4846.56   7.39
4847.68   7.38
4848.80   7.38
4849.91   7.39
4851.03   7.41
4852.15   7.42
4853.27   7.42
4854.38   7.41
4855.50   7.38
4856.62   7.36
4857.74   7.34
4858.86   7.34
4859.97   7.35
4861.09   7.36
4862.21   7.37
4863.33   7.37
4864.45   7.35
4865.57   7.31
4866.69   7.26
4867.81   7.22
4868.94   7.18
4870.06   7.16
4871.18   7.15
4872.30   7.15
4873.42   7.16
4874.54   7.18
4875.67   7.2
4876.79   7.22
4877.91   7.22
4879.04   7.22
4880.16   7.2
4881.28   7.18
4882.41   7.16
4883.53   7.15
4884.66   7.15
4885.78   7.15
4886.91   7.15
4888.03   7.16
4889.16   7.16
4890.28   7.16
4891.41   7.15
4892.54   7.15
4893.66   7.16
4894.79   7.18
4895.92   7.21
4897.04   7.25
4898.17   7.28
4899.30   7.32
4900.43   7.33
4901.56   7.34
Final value 1.0 A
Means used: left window 7.44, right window 7.35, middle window 7.15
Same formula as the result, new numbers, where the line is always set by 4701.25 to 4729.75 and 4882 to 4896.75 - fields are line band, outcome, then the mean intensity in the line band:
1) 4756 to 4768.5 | 0.8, 7.24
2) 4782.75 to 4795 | 1.0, 7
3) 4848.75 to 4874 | -0.1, 7.32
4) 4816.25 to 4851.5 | 0.9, 7.24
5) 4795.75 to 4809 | 0.8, 7.07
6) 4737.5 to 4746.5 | 0.4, 7.47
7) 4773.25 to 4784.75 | 0.9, 7.1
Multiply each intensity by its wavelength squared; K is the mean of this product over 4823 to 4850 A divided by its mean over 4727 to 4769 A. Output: 1.0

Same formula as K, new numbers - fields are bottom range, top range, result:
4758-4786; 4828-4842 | 1.04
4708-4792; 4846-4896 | 1.02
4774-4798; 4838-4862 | 1.07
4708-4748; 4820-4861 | 0.98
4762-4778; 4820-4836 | 1.04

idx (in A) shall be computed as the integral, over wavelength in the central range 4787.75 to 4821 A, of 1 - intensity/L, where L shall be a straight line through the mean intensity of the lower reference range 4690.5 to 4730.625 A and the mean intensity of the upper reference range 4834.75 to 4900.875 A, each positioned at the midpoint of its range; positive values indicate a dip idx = 2.2 A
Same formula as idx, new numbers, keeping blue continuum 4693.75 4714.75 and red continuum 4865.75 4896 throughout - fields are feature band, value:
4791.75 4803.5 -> 0.91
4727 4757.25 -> 1.24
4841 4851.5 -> -0.05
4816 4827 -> 0.46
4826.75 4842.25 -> 0.43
